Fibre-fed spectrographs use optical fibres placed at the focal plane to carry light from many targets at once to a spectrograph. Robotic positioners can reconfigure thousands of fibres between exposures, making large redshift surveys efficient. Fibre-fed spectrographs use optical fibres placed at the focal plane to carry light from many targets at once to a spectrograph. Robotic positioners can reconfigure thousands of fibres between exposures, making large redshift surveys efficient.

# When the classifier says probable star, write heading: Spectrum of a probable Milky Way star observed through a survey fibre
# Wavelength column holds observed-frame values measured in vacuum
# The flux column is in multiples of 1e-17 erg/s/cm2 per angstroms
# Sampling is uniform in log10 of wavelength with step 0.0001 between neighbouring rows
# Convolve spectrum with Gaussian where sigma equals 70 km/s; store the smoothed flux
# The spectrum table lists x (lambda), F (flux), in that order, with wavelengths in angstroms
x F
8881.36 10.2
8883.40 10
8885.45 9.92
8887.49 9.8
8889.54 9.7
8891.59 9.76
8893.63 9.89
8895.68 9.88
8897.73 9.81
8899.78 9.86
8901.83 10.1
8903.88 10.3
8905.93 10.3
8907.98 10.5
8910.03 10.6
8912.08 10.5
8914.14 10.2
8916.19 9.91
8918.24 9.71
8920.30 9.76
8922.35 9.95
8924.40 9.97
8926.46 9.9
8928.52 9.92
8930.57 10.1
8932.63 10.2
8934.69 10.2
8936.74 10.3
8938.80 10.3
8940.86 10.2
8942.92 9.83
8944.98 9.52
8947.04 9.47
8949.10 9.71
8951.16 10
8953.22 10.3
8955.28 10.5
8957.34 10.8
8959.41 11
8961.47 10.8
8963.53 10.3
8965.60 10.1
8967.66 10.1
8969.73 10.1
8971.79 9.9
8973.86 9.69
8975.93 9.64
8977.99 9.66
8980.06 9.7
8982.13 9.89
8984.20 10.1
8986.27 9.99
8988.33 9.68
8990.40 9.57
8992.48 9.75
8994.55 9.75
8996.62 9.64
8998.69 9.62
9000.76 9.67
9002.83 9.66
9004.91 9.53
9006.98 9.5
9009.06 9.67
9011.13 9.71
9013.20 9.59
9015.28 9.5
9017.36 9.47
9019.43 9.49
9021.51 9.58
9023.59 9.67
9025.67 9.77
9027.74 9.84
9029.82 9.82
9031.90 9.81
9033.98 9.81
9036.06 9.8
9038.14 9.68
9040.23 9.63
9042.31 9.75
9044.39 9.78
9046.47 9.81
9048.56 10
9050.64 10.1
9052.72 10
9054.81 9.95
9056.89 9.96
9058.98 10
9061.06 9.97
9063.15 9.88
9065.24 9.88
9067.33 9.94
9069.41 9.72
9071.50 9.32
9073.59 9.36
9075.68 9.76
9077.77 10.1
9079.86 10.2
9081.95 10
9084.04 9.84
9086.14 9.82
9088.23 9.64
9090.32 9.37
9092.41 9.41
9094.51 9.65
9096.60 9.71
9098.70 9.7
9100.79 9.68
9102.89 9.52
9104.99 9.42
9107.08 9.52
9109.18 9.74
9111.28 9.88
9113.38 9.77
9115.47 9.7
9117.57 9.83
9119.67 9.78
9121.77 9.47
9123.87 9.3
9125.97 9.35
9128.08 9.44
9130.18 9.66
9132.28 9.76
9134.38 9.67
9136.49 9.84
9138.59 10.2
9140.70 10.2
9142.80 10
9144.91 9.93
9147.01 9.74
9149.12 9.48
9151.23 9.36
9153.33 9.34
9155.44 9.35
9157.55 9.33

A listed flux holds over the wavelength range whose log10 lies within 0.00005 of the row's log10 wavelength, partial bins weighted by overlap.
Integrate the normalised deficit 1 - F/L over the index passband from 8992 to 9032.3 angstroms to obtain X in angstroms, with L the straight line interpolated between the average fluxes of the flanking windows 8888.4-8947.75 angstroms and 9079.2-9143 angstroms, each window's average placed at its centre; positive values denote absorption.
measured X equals 0.9 angstroms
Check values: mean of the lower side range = 10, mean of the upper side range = 9.7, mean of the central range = 9.65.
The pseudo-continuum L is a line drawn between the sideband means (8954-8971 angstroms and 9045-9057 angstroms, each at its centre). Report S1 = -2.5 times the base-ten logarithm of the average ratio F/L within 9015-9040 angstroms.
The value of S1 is 0.04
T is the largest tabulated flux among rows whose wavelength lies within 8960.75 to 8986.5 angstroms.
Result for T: 10.8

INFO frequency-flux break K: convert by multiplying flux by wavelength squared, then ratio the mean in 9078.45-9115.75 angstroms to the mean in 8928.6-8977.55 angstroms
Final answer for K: 0.99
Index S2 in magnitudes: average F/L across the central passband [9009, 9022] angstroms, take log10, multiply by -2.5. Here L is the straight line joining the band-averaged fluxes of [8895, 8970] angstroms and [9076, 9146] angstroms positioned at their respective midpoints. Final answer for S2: 0.04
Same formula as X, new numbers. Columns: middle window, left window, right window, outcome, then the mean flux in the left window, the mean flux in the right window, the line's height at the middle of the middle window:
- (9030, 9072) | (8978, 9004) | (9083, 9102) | -0.7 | 9.74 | 9.64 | 9.68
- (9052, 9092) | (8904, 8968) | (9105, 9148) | 0.2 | 10.2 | 9.73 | 9.86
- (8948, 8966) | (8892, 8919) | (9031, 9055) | -0.7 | 10.1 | 9.84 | 10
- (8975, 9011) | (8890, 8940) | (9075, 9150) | 0.8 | 10.1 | 9.72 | 9.94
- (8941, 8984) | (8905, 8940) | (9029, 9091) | 0.0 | 10.1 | 9.83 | 10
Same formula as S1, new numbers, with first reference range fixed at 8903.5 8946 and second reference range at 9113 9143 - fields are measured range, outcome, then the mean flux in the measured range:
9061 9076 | 0.01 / 9.71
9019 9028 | 0.03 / 9.67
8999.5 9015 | 0.04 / 9.61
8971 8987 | 0.02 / 9.81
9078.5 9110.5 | 0.01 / 9.69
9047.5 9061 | -0.02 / 10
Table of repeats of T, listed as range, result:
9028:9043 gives 9.82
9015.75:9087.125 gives 10.2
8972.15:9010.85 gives 10.1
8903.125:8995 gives 11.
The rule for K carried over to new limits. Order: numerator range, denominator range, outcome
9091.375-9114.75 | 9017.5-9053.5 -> 1.00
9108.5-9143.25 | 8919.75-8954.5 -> 1.02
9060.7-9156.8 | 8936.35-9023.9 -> 1.01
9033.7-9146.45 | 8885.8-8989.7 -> 1.01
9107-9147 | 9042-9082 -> 1.00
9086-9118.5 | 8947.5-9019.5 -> 1.00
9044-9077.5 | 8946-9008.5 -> 1.01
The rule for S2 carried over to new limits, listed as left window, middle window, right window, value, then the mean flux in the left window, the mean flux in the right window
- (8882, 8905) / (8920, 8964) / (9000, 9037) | -0.035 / 9.92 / 9.66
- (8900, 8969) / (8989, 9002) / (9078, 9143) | 0.037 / 10.2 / 9.71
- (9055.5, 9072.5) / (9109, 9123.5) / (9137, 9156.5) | 0.006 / 9.84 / 9.74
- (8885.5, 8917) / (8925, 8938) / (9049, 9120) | -0.008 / 10.1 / 9.77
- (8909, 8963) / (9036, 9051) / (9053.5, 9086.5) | 0.012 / 10.1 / 9.86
